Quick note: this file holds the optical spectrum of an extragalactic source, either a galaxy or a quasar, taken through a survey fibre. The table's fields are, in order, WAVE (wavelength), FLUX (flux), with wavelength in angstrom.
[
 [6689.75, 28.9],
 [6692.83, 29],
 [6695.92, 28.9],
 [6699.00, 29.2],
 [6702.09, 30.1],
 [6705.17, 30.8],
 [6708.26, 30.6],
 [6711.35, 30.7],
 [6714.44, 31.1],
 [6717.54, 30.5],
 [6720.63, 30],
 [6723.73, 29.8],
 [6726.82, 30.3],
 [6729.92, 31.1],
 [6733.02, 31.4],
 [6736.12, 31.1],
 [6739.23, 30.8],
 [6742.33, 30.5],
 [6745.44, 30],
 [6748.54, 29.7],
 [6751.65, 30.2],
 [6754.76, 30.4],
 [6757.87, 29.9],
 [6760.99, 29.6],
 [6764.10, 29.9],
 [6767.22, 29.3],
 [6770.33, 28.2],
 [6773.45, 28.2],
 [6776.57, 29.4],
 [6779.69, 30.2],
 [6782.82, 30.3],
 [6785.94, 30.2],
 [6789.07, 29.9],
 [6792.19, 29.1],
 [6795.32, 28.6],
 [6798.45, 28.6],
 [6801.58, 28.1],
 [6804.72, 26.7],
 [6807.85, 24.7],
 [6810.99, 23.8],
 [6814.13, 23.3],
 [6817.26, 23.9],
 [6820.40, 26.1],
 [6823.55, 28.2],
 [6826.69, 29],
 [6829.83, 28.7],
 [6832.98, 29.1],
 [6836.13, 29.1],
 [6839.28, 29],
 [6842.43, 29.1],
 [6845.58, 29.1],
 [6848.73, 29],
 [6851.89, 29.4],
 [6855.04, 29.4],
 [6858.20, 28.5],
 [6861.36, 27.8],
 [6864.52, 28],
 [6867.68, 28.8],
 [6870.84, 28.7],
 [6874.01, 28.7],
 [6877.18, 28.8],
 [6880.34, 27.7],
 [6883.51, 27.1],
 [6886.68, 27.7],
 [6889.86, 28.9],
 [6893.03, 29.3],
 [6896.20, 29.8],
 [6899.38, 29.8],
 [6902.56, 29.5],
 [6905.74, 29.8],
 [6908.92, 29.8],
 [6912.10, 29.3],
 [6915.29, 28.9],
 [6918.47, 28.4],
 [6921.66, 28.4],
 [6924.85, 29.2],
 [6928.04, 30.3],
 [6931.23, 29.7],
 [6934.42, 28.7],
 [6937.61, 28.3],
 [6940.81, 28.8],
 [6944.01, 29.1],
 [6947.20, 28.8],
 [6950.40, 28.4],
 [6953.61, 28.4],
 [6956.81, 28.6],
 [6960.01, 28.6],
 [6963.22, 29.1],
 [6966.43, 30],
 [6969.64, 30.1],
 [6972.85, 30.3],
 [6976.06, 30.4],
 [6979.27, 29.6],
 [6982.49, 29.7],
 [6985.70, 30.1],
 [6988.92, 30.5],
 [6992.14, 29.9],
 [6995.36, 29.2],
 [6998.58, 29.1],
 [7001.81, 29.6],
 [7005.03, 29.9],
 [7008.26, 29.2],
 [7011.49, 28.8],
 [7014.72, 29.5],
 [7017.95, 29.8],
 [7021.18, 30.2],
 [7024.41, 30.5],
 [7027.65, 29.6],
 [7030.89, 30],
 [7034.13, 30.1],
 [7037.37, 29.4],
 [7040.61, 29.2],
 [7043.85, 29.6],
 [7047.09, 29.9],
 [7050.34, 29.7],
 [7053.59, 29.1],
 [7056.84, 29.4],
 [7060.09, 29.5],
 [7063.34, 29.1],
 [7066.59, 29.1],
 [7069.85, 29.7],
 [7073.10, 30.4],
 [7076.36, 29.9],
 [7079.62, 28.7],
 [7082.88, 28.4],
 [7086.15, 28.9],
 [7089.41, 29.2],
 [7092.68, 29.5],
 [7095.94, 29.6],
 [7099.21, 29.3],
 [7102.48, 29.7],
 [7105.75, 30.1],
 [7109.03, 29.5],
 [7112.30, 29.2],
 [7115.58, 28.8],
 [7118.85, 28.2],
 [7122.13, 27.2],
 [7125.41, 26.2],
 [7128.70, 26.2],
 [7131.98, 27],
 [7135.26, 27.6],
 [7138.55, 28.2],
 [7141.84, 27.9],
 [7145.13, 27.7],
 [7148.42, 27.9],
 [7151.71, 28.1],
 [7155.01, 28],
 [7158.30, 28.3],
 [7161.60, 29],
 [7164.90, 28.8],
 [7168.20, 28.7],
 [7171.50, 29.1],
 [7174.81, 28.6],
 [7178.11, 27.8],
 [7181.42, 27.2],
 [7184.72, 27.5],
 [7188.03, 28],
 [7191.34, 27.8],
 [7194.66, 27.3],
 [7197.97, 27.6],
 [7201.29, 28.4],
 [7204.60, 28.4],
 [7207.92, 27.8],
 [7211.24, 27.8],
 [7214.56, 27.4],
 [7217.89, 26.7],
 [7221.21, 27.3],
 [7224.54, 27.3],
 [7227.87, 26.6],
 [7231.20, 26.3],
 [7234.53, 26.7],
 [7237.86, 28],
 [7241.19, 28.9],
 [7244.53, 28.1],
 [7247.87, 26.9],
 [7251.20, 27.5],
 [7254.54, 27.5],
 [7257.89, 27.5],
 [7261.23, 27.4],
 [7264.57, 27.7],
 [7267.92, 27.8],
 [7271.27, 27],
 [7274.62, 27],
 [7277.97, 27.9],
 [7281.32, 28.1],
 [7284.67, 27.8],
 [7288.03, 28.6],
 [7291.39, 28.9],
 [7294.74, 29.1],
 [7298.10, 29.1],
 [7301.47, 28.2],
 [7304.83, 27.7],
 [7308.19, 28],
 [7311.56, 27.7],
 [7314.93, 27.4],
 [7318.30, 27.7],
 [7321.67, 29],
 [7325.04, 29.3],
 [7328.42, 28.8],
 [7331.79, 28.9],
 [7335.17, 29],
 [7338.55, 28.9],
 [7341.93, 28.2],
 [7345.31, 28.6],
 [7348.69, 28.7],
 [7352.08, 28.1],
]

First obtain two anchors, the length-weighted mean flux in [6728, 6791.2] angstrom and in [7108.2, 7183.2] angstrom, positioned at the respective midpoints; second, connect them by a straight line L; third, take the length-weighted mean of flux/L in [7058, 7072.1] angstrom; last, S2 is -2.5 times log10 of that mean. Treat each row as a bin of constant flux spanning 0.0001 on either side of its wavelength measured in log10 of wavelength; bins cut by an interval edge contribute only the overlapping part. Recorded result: -0.04 mag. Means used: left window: 30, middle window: 29.4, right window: 28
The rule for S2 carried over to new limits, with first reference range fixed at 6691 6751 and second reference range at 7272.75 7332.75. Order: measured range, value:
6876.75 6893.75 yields 0.058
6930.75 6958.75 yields 0.030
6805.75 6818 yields 0.239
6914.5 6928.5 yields 0.024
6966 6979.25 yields -0.027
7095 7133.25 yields 0.020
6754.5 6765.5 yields 0.009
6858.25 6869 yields 0.059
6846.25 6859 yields 0.026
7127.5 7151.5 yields 0.049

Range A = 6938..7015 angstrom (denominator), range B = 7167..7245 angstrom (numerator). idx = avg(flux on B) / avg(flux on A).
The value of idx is 0.94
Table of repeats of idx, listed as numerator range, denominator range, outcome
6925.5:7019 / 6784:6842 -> 1.06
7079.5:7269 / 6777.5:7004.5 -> 0.97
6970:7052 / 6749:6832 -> 1.05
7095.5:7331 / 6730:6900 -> 0.97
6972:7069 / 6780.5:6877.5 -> 1.05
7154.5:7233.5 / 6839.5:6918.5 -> 0.96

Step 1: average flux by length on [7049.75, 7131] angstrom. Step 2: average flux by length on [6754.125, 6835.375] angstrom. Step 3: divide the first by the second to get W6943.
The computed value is 1.03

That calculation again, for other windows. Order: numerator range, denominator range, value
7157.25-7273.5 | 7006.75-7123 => 0.94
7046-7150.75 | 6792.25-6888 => 1.03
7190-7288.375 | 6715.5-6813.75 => 0.94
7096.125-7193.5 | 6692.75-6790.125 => 0.94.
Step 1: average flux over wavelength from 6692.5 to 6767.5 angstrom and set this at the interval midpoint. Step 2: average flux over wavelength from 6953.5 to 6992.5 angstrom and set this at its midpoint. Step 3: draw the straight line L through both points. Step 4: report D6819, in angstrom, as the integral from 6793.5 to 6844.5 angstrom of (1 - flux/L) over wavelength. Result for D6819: 4.7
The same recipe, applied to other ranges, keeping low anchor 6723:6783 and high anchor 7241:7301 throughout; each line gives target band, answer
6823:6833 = 0.3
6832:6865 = 0.8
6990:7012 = -0.3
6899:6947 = 0.2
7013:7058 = -1.3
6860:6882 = 0.9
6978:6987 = -0.2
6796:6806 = 0.6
